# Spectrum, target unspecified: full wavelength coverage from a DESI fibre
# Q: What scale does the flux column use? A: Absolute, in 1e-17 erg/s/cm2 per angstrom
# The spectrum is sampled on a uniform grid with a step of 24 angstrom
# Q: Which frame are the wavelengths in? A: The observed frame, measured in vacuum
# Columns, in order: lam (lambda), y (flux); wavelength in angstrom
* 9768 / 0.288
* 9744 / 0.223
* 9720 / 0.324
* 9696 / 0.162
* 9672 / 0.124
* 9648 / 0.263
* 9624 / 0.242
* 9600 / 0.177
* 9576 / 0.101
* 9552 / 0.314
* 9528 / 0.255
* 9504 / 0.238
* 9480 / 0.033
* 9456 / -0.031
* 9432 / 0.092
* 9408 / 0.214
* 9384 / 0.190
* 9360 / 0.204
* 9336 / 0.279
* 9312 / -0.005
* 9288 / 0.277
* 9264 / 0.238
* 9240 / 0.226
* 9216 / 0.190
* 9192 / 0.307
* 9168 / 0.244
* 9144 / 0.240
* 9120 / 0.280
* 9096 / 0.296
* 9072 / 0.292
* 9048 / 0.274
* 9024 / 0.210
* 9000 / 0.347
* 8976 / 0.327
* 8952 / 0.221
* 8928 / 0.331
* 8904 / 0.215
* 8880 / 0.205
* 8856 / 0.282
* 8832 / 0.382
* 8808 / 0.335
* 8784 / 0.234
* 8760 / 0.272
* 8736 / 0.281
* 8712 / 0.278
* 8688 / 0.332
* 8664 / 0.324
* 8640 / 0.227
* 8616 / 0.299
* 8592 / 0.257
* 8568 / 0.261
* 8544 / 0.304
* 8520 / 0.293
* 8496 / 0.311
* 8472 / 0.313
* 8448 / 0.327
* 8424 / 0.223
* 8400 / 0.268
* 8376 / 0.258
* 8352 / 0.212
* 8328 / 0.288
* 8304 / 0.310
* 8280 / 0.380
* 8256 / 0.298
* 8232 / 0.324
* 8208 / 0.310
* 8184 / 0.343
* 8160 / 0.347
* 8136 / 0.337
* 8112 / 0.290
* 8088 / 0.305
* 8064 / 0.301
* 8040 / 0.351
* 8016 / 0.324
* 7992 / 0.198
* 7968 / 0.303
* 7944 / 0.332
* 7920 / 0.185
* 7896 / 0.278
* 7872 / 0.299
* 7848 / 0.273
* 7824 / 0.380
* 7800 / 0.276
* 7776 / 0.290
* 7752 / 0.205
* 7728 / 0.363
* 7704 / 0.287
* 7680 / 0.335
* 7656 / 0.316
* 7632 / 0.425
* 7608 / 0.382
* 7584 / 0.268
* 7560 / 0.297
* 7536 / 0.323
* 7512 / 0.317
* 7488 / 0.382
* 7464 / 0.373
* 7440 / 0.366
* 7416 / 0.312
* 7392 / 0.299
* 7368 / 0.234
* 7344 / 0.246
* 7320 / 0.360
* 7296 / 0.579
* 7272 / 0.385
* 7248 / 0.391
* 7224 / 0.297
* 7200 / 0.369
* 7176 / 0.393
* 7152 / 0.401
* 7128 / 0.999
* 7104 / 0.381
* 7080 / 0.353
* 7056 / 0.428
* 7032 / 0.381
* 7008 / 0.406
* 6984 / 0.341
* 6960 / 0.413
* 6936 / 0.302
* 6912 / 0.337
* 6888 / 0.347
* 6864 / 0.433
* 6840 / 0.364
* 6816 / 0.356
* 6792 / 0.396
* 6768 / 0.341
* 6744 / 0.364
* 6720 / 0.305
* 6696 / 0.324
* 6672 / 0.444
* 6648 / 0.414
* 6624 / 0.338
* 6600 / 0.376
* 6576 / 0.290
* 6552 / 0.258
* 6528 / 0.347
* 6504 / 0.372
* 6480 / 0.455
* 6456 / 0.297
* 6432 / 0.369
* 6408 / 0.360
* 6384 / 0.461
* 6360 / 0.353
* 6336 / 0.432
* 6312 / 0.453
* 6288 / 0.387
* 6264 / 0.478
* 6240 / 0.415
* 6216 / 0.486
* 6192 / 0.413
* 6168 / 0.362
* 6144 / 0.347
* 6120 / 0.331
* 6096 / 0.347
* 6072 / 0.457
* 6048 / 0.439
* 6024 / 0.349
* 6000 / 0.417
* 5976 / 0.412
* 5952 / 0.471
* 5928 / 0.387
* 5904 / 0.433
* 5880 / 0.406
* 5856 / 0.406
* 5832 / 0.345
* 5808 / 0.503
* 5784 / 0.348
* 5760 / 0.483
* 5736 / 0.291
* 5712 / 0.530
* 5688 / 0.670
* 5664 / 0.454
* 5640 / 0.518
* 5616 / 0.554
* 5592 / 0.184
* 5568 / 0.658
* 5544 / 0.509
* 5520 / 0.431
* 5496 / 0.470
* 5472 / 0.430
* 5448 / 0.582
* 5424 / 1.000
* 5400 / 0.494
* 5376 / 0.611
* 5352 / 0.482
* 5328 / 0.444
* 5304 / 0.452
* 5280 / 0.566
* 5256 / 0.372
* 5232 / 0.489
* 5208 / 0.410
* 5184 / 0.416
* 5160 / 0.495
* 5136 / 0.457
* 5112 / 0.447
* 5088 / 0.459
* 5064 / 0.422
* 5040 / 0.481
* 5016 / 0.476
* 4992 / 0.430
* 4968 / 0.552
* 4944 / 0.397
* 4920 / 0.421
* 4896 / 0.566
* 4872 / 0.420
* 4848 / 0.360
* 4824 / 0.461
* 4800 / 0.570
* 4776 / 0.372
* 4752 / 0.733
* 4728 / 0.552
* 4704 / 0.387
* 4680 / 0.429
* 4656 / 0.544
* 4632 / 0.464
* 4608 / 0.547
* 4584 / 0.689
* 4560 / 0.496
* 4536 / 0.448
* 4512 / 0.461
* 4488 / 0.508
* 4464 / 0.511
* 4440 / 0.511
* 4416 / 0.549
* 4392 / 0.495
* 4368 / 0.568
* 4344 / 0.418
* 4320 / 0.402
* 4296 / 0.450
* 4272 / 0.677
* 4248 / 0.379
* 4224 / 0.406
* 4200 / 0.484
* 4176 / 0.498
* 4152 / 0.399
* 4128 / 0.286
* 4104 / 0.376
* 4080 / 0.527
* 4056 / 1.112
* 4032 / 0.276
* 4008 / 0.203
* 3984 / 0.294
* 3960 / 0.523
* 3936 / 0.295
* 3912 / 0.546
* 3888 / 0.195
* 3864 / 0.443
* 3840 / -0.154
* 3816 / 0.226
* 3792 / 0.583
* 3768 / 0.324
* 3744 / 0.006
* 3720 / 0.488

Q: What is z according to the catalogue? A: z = 0.09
